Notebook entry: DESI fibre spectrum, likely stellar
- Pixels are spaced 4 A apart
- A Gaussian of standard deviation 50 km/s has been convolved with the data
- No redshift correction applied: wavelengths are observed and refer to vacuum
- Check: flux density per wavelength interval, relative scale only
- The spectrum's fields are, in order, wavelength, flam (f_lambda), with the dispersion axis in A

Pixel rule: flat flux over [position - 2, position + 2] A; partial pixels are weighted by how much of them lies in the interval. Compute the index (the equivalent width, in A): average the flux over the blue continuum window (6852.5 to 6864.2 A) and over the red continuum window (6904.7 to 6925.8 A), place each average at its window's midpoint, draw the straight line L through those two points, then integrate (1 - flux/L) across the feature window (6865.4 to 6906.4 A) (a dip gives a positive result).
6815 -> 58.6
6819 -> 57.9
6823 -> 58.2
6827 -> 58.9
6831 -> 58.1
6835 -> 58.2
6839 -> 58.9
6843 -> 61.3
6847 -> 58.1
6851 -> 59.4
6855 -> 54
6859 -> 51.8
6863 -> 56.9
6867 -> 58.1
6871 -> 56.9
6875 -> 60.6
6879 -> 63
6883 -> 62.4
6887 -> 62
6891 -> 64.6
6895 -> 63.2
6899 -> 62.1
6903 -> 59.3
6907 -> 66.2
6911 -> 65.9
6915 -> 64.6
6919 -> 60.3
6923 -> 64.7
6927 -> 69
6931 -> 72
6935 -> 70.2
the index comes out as -1.56 A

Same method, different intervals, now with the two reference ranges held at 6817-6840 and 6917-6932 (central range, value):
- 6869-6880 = 0.4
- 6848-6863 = 1.2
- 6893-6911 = 0.4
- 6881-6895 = 0.0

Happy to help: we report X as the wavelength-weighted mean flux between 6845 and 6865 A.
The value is 56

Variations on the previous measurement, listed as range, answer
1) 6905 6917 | 65.6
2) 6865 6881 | 59.6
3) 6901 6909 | 62.8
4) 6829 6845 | 59.1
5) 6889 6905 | 62.3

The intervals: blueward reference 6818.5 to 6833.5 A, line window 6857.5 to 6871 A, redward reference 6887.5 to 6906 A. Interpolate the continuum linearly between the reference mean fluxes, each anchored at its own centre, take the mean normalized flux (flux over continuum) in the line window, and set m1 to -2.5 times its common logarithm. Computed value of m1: 0.09 mag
